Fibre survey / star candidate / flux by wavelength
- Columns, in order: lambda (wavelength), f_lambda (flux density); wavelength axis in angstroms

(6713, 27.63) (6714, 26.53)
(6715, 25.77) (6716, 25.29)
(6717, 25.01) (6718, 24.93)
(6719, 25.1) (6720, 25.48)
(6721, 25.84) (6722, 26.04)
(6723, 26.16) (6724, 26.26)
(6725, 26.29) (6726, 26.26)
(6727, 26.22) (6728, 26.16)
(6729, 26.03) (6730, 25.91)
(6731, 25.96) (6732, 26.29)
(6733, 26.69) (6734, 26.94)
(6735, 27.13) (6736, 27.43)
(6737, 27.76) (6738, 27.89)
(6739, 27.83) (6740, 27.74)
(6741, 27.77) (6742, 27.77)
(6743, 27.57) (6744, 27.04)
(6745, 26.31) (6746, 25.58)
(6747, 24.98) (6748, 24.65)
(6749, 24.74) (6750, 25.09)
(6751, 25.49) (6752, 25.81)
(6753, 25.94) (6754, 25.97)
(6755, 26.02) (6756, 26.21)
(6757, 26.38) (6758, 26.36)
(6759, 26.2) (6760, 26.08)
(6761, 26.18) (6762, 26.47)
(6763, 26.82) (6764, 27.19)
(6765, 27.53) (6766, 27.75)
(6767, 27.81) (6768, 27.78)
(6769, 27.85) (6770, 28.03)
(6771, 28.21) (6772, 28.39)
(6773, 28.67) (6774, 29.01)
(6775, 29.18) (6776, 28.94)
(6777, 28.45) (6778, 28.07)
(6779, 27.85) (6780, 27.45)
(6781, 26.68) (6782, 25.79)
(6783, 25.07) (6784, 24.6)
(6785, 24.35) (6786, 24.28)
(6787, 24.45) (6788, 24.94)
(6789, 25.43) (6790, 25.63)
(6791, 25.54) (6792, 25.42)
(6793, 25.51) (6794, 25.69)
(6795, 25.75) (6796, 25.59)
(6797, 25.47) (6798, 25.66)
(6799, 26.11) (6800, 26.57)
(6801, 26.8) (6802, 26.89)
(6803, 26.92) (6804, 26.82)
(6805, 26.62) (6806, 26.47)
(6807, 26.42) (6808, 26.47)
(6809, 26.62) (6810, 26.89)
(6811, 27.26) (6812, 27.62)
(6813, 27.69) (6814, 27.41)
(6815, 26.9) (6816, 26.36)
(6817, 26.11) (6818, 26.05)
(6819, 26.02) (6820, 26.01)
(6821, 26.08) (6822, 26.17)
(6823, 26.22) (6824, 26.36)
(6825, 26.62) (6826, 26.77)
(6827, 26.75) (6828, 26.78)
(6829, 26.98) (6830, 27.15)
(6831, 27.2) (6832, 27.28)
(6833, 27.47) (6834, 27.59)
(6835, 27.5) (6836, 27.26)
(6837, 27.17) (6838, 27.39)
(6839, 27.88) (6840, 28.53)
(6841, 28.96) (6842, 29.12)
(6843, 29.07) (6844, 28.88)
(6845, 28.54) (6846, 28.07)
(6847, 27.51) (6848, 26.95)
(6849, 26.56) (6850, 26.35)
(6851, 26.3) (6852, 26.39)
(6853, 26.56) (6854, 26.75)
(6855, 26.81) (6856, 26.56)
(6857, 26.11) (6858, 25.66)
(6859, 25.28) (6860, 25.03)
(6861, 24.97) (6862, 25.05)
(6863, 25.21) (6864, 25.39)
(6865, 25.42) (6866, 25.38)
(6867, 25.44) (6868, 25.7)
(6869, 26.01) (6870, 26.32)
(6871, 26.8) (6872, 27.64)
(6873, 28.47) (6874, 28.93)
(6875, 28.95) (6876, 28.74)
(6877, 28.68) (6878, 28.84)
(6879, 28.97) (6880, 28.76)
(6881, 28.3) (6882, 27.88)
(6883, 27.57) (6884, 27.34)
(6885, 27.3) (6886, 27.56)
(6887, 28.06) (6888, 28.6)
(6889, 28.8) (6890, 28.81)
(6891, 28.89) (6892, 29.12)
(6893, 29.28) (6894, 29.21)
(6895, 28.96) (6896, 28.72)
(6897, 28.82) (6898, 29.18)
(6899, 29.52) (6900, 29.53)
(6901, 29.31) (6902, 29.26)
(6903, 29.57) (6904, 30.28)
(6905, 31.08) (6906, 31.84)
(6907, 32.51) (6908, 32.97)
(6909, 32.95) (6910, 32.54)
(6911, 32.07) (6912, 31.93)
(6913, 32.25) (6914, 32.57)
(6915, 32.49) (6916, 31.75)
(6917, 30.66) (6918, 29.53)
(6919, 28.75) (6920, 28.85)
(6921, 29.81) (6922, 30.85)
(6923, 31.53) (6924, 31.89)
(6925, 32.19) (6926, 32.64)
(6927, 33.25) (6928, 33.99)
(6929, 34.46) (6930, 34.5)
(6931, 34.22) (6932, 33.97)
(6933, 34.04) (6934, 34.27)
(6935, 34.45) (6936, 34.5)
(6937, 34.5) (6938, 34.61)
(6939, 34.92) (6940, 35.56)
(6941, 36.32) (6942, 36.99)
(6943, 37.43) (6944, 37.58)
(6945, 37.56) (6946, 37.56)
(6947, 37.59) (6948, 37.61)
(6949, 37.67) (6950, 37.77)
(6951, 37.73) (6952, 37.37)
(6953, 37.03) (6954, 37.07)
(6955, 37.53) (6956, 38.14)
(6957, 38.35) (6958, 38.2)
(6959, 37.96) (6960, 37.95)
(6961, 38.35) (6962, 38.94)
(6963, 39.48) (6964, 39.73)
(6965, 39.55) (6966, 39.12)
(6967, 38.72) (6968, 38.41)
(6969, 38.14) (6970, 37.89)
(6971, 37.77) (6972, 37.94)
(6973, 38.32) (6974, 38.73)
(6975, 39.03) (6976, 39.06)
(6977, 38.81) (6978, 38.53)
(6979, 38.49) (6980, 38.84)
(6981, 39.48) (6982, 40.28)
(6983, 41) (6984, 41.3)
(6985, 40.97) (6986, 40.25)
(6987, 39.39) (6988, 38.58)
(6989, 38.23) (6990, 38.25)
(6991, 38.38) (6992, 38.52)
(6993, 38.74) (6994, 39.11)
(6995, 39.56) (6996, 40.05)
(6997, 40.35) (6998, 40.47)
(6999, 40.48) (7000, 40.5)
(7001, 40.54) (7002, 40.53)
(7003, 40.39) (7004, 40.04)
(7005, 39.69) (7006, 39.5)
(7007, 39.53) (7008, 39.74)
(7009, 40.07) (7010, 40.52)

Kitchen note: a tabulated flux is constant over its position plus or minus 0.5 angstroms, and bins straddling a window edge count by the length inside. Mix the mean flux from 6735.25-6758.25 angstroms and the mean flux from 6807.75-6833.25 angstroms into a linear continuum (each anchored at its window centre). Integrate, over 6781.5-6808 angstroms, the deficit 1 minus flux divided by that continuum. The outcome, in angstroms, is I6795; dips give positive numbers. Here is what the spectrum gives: 0.9 angstroms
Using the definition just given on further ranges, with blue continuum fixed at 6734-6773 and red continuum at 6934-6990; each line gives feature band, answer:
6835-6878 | 7.09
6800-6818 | 1.80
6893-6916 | 2.74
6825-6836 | 1.36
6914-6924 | 1.42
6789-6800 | 1.27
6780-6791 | 1.27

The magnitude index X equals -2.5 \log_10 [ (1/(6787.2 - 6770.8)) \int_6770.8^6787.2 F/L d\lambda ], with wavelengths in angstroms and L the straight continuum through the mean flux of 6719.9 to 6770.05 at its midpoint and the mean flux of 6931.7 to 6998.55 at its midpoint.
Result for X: 0.049 mag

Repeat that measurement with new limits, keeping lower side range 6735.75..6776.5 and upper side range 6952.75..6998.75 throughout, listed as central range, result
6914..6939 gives 0.11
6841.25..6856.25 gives 0.17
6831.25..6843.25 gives 0.13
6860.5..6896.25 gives 0.21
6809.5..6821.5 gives 0.13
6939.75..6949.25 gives 0.00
